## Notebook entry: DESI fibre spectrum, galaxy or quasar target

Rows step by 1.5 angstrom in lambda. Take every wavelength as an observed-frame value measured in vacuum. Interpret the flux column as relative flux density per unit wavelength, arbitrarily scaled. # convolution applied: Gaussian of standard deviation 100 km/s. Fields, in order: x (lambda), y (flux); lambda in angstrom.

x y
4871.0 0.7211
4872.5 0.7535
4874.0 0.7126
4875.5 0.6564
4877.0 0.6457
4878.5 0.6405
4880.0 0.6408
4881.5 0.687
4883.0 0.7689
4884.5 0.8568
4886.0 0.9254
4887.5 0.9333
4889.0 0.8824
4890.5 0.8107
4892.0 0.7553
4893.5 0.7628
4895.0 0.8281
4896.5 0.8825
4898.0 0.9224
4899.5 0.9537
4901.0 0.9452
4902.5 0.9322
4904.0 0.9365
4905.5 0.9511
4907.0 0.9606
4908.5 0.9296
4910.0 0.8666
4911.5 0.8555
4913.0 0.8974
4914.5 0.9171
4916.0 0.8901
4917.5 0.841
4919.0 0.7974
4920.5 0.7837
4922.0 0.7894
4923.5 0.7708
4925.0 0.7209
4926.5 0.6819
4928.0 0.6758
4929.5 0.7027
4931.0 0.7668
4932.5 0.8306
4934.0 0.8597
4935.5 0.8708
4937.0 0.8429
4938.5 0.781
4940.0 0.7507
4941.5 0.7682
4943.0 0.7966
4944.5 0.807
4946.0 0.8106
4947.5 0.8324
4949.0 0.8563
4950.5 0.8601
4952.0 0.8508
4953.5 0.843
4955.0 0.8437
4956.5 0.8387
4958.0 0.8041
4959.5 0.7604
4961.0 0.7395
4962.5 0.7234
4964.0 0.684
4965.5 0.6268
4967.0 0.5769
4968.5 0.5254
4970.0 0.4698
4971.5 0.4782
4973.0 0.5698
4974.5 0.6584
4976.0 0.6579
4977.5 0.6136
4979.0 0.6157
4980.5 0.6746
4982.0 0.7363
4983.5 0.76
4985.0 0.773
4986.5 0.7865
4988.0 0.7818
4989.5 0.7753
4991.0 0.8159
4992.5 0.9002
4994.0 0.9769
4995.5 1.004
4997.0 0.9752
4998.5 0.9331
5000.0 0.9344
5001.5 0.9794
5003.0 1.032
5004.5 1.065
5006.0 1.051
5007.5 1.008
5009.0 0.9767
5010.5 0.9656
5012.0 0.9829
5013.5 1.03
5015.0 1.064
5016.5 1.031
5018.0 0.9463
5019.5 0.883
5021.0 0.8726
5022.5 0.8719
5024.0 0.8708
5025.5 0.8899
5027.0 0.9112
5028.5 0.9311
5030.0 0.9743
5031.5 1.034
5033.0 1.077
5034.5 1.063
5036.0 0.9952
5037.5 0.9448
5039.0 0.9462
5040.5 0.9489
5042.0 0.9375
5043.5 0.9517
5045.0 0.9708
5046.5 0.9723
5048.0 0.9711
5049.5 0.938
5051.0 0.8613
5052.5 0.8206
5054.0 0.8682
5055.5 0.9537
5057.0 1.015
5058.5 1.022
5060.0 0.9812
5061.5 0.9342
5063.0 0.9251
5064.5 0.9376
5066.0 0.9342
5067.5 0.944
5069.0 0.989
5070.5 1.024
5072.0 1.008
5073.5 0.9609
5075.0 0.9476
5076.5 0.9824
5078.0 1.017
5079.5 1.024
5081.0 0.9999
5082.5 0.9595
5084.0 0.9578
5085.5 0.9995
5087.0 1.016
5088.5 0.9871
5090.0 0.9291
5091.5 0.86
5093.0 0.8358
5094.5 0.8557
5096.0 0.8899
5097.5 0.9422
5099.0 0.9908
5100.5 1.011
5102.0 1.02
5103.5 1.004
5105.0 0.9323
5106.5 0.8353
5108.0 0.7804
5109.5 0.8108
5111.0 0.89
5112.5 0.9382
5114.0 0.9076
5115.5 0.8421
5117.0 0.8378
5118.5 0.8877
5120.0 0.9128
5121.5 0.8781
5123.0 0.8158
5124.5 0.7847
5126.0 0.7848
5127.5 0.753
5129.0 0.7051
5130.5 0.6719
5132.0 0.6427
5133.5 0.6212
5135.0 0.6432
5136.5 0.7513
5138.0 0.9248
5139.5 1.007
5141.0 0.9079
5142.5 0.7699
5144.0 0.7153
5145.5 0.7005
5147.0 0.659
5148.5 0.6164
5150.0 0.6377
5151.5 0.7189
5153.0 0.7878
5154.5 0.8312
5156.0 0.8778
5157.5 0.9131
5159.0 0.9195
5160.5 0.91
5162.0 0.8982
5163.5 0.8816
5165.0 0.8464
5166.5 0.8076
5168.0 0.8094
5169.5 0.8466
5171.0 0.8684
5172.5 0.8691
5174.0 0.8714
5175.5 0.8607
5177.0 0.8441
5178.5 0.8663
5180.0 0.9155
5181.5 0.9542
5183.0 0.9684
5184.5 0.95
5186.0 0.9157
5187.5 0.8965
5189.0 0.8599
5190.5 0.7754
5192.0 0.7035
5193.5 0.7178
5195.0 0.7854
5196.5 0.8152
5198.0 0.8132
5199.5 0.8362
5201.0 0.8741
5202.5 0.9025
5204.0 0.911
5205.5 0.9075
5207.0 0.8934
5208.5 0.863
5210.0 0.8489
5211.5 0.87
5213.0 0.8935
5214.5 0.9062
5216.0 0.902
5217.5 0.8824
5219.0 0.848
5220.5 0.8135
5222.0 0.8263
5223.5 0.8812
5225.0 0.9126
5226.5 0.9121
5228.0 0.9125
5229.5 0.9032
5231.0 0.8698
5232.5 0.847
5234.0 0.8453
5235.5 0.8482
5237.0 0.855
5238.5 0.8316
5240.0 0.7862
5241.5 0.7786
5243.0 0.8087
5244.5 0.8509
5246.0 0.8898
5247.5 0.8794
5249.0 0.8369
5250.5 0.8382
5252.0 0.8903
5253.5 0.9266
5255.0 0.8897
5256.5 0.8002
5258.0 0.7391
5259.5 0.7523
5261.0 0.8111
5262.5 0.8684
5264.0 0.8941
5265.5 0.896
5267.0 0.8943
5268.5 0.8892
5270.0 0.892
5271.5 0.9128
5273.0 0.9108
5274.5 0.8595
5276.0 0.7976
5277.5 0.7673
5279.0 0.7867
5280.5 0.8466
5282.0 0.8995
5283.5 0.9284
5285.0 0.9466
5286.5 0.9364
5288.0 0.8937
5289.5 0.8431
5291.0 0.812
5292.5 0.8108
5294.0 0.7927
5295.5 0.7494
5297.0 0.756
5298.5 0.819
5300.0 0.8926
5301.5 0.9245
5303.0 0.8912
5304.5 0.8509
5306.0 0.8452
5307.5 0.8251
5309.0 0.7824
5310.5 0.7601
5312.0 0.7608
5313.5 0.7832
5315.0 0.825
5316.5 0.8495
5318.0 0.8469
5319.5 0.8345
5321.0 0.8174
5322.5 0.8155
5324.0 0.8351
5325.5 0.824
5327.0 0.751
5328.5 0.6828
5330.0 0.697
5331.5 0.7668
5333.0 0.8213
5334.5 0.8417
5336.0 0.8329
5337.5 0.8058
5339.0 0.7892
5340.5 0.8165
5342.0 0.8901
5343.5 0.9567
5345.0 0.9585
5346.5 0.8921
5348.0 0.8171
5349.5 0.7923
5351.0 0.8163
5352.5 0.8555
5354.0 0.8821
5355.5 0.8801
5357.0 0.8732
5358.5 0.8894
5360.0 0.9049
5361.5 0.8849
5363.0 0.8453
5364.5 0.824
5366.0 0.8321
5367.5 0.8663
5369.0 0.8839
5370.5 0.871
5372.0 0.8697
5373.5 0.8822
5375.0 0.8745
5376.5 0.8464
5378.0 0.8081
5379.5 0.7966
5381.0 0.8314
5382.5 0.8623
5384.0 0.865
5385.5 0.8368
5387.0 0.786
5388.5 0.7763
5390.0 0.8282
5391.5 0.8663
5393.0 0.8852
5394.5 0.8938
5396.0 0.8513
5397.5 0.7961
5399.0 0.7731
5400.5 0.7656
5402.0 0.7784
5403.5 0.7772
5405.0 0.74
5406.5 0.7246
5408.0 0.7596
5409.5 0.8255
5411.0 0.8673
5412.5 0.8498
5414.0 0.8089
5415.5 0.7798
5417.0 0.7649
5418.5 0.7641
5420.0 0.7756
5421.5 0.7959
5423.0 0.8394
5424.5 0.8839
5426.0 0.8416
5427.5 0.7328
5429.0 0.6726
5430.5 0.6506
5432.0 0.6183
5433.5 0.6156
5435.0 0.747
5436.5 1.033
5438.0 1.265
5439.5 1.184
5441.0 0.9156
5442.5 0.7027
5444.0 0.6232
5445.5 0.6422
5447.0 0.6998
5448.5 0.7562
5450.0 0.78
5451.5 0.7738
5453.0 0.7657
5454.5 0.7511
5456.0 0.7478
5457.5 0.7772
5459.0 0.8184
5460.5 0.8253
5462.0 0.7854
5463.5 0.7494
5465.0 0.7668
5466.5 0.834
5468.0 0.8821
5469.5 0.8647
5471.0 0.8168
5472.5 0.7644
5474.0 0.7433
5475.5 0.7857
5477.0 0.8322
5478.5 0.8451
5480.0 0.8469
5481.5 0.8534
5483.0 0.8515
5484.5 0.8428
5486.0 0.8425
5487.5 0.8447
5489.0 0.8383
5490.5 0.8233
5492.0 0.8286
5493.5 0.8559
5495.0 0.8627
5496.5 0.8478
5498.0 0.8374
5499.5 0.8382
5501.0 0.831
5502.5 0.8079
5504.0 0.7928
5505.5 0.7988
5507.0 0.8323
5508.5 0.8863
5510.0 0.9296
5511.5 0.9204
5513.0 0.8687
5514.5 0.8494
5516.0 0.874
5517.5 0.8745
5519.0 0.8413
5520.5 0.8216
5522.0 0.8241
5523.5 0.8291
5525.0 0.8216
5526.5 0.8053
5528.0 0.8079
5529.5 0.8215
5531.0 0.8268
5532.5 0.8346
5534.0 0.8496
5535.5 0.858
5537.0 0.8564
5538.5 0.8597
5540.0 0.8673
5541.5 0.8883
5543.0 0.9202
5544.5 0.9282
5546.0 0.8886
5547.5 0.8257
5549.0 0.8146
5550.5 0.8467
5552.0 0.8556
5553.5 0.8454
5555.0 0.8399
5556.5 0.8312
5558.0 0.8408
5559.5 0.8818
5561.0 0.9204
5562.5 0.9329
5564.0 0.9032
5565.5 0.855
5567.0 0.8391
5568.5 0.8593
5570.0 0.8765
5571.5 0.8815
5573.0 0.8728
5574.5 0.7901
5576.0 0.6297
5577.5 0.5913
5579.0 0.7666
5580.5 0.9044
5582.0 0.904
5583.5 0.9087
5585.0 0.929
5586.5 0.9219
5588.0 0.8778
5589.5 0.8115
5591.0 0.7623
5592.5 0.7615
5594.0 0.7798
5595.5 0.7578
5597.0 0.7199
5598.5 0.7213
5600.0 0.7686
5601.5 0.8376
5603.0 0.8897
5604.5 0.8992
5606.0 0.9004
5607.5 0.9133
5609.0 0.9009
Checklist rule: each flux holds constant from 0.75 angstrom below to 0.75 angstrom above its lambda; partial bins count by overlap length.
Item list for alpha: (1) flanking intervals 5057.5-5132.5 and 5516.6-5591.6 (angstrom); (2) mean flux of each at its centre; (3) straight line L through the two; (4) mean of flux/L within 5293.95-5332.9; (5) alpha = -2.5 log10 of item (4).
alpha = 0.09 mag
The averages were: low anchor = 0.911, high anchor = 0.847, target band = 0.807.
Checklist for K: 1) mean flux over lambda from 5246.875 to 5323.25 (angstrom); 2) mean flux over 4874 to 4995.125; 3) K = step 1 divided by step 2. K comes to 1.08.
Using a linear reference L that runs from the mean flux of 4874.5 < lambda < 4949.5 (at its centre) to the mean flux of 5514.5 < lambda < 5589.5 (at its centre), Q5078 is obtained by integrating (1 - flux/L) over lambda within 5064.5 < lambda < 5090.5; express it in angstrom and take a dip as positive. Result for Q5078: -4.8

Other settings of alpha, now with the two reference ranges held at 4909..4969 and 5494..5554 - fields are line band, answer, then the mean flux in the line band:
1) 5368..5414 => 0.01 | 0.826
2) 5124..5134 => 0.14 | 0.709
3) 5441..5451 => 0.17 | 0.719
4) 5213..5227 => -0.08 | 0.876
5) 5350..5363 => -0.05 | 0.87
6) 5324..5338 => 0.06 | 0.783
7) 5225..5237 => -0.08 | 0.878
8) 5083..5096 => -0.16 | 0.928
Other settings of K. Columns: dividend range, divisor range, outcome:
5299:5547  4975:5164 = 0.93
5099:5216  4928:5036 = 1.01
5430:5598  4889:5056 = 0.97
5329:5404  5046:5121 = 0.90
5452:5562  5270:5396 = 1.00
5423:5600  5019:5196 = 0.93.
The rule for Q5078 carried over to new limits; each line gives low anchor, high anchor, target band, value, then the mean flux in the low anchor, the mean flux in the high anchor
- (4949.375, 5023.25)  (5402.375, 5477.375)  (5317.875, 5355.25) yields -1.2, 0.823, 0.794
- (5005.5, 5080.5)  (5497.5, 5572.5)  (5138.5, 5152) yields 2.7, 0.963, 0.855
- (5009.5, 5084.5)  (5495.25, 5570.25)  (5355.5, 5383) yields 1.0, 0.961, 0.854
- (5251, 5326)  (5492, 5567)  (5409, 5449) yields 2.2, 0.844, 0.854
